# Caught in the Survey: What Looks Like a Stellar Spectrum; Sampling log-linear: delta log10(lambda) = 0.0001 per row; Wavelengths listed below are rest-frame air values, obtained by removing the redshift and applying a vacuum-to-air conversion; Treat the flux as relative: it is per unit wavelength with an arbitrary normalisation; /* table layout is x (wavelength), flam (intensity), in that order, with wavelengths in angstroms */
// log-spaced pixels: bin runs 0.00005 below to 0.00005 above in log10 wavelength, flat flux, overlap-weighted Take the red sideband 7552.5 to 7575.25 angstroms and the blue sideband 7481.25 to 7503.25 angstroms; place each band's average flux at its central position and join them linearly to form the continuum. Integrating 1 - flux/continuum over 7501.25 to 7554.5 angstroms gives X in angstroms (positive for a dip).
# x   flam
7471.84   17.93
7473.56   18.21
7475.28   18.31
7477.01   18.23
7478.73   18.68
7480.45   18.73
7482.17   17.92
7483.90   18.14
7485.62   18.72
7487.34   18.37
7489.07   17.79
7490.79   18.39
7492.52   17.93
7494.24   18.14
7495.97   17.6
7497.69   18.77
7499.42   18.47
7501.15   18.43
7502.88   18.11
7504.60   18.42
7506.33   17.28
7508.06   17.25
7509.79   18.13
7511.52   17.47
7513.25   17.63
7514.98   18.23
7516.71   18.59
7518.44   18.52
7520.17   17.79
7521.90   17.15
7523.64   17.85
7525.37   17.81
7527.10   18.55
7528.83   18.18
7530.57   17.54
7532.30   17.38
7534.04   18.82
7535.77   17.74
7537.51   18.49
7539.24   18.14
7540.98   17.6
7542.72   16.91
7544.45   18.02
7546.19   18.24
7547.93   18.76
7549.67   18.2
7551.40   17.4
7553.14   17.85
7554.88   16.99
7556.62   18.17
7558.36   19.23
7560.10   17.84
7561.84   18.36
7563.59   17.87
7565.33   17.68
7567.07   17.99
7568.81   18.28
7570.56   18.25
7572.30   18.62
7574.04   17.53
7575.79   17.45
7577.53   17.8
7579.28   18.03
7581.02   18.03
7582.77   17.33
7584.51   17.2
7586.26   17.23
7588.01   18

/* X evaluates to 0.6 angstroms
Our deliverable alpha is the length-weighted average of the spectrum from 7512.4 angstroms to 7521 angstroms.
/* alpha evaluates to 18.2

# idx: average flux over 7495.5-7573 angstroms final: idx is 18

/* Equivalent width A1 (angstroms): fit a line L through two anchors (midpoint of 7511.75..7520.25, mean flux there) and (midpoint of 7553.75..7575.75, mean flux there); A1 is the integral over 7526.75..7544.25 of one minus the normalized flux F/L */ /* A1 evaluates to 0.2 angstroms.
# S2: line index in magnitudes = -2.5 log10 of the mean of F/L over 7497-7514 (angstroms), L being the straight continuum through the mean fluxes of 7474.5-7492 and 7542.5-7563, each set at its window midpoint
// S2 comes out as 0.01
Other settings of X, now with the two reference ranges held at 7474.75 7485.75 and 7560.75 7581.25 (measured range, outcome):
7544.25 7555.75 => 0.1 angstroms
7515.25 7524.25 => 0.1 angstroms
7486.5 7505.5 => 0.1 angstroms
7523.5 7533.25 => 0.1 angstroms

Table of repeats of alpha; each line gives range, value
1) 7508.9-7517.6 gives 18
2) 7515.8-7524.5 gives 18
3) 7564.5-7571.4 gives 18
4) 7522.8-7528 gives 18.1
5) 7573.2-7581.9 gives 17.8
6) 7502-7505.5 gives 18.3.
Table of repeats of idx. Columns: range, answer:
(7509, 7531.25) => 18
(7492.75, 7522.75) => 18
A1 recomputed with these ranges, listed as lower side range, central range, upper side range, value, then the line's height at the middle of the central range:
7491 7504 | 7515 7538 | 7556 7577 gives 0.18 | 18.2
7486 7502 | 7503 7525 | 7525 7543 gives 0.27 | 18.1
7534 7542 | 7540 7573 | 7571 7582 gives -0.03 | 18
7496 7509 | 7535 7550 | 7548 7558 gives -0.06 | 17.9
